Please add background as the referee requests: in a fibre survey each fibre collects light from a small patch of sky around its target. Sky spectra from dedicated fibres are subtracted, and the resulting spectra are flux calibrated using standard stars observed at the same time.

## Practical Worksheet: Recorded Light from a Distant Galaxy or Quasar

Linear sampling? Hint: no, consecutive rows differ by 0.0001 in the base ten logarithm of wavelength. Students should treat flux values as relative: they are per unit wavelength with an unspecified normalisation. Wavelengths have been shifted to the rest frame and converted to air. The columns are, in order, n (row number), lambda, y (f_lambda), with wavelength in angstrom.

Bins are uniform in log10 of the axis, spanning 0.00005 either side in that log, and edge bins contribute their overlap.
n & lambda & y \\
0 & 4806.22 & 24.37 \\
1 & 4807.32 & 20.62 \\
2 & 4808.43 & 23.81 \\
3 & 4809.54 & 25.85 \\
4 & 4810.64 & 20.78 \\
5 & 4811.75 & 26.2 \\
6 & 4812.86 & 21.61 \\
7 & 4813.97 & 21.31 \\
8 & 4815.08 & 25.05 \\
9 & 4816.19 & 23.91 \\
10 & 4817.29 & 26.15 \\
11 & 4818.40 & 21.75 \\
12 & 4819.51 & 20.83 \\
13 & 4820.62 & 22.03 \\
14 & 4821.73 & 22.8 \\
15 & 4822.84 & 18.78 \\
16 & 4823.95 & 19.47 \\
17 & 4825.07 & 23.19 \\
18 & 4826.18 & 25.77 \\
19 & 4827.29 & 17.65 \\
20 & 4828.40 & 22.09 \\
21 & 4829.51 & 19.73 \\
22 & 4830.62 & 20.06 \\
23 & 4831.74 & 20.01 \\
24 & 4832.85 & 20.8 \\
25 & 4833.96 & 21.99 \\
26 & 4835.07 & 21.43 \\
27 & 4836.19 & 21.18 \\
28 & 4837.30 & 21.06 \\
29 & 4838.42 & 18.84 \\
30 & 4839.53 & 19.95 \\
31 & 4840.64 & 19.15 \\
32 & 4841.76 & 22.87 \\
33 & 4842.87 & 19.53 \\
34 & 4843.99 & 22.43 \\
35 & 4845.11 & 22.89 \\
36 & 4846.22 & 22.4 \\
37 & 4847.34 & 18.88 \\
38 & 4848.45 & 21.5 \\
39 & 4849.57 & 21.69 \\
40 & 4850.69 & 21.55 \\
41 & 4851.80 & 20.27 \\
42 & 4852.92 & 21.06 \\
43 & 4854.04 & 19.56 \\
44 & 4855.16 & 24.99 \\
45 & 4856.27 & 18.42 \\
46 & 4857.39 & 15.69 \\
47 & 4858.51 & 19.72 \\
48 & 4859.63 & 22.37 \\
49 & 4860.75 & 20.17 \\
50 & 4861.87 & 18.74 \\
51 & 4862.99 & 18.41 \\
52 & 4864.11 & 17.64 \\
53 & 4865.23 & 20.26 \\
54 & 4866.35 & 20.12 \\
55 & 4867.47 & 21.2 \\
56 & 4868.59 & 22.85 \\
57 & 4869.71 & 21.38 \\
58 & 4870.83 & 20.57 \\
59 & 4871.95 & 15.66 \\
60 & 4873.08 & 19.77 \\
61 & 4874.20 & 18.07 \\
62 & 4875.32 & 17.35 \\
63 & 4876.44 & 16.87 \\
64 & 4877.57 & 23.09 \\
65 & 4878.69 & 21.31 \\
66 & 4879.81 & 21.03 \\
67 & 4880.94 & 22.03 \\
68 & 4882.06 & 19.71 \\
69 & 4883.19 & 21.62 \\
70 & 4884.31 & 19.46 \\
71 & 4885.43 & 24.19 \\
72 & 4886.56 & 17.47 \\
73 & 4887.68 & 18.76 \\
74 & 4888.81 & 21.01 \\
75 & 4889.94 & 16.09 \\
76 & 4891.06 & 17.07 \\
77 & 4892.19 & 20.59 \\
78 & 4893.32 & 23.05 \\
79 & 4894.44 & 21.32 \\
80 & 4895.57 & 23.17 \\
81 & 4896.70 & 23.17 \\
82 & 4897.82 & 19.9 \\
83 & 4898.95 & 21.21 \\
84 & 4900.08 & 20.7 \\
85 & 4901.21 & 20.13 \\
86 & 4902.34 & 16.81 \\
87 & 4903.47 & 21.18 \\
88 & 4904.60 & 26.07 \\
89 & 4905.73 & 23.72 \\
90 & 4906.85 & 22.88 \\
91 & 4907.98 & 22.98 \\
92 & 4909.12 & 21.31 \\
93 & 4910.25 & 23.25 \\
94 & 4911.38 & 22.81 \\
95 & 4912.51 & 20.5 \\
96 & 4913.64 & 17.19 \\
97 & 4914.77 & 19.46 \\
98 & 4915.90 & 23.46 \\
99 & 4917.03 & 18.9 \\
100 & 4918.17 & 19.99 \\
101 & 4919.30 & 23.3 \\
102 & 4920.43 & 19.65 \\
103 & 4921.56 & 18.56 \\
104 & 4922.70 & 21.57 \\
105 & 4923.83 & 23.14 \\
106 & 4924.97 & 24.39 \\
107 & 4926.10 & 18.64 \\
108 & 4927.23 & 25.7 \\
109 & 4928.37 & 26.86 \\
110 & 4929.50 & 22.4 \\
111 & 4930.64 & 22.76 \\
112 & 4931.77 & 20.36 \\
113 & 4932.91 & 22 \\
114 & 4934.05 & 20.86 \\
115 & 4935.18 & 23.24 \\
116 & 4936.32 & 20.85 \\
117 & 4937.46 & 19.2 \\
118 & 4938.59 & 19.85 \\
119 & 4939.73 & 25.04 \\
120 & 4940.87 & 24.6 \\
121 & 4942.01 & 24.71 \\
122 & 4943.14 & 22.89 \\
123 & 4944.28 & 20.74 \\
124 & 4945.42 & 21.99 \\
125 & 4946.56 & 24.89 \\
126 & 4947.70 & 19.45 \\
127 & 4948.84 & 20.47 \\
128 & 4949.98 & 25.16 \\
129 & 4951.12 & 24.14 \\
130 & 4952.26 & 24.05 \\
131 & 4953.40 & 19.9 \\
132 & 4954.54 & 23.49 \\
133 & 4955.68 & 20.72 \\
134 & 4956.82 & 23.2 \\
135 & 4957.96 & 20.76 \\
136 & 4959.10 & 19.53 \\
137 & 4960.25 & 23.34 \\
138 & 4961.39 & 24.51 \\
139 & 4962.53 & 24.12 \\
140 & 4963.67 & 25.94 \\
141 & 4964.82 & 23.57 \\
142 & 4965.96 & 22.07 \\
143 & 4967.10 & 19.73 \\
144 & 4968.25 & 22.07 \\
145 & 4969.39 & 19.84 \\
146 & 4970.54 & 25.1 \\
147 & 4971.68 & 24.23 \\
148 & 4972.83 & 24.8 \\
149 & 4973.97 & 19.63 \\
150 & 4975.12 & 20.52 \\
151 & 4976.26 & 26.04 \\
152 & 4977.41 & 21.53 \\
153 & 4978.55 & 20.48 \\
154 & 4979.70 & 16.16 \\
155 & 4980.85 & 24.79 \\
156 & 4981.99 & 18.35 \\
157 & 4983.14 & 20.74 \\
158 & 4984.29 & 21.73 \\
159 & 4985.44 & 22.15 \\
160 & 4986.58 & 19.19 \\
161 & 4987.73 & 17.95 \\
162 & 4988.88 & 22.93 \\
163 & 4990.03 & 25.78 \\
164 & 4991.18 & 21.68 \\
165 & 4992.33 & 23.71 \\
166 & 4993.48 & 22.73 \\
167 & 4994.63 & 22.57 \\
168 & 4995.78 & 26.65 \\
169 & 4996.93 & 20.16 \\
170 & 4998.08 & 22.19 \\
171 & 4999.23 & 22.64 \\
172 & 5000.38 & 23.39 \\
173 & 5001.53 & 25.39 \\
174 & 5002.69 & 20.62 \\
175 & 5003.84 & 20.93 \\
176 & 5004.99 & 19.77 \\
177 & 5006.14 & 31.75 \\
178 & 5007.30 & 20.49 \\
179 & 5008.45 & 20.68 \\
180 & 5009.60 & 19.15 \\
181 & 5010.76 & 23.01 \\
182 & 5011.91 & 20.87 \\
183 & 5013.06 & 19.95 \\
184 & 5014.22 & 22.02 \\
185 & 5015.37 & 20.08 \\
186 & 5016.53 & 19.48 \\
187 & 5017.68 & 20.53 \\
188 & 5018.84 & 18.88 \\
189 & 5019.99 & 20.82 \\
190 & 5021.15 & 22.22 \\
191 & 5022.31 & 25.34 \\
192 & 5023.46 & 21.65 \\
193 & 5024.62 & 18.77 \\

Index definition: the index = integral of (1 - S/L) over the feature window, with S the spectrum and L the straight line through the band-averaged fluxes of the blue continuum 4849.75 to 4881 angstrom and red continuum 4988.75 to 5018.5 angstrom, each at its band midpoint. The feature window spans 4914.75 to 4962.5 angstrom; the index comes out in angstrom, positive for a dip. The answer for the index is -2.2 angstrom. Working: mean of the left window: 20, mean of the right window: 22.2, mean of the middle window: 22.2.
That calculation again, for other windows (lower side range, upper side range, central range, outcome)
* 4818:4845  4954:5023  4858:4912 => 1.93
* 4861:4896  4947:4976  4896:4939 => -0.85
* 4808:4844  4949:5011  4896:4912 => 0.11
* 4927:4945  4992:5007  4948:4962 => 0.23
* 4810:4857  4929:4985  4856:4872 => 1.44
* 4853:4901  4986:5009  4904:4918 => -0.67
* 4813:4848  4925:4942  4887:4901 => 1.01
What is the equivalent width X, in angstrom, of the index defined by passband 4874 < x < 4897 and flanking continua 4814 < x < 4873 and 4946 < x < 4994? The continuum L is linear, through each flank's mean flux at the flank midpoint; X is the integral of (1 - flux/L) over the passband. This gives 1.1 angstrom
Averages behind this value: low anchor 20.9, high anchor 22.2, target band 20.3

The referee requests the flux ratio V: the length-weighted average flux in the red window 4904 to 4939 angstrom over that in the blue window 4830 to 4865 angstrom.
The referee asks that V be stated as 1.06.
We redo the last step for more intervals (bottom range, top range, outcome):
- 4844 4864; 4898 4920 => 1.04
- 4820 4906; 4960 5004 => 1.08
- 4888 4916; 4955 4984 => 1.05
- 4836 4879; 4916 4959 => 1.09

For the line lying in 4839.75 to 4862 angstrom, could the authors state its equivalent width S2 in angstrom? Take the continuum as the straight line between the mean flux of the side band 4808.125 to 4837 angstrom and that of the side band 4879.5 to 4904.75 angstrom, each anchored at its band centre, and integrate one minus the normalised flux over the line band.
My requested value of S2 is 0.8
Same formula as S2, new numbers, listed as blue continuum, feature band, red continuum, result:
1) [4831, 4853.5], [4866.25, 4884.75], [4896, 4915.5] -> 0.9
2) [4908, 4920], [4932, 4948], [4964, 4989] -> -0.7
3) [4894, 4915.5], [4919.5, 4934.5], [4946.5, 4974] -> -0.1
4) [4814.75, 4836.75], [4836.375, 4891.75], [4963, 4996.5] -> 4.2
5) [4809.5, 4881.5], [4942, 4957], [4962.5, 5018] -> -0.5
